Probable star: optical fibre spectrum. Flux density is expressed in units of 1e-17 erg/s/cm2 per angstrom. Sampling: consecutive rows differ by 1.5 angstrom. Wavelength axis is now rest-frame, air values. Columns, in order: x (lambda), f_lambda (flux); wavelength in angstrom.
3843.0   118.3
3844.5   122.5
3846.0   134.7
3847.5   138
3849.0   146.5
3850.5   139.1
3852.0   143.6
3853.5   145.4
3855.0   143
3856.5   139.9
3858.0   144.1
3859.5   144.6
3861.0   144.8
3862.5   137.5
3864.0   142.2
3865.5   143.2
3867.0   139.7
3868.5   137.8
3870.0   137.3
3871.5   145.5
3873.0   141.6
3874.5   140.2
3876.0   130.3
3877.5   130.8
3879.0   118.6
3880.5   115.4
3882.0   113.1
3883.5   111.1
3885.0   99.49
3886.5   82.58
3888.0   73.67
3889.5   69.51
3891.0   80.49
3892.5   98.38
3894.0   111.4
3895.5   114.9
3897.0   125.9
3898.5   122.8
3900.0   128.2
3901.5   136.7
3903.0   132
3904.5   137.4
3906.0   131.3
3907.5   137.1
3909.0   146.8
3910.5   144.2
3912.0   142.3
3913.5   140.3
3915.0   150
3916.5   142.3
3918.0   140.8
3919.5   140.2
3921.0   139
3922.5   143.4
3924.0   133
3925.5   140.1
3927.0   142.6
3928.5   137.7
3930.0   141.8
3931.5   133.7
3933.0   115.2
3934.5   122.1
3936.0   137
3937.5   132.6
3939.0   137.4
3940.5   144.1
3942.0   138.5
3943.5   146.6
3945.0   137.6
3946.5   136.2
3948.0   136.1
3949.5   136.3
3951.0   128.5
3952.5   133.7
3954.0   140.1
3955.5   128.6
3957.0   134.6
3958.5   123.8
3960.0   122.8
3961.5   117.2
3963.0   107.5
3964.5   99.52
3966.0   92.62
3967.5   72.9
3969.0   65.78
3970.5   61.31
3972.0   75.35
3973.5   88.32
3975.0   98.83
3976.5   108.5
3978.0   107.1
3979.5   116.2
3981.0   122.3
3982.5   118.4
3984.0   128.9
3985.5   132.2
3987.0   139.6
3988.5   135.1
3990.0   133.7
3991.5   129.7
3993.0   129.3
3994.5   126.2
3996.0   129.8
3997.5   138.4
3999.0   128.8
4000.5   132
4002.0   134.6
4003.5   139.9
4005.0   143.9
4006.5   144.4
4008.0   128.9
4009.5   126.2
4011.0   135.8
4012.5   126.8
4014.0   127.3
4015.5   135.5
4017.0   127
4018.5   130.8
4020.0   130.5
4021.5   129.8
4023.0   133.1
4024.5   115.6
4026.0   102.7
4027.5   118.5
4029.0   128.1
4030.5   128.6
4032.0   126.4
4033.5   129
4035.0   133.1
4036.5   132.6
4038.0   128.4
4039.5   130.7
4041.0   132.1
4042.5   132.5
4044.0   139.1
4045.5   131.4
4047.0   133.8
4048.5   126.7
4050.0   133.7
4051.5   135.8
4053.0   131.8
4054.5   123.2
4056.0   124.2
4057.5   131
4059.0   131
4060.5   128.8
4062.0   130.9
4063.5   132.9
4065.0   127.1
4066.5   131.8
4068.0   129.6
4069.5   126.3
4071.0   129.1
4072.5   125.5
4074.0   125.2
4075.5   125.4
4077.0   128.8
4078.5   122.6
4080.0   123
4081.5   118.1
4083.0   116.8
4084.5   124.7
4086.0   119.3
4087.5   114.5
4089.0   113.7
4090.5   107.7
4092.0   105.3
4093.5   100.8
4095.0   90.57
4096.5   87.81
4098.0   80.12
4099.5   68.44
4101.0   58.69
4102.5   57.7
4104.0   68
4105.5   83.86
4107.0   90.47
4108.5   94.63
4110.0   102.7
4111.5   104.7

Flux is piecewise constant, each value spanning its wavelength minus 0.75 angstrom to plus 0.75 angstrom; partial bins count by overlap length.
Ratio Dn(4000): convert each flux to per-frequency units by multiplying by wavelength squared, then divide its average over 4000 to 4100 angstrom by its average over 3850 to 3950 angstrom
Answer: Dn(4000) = 1.02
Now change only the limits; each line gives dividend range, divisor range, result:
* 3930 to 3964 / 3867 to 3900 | 1.18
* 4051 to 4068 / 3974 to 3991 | 1.11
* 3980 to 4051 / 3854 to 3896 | 1.14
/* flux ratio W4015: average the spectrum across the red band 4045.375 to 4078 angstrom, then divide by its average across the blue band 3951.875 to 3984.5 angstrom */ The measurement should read 1.20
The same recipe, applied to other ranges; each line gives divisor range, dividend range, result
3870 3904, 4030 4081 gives 1.12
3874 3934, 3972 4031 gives 1.00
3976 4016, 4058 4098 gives 0.92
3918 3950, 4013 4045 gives 0.94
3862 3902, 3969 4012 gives 1.02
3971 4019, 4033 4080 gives 1.04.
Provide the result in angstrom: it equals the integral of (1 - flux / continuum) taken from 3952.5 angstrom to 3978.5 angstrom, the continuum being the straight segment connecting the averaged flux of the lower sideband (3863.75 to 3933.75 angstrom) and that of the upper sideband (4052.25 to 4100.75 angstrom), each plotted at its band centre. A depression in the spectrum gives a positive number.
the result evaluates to 4.3 angstrom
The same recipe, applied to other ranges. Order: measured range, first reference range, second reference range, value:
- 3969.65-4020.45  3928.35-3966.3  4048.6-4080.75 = 2.12 angstrom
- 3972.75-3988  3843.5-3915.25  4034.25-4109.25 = 0.72 angstrom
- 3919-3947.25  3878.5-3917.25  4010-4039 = -3.50 angstrom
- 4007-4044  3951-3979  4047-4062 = -1.97 angstrom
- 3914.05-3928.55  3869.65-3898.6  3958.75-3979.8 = -4.95 angstrom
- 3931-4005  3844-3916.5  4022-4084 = 3.53 angstrom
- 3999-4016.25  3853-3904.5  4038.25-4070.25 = -0.66 angstrom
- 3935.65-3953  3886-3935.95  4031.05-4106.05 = -1.67 angstrom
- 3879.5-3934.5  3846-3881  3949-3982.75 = 0.14 angstrom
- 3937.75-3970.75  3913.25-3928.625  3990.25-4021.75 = 3.97 angstrom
